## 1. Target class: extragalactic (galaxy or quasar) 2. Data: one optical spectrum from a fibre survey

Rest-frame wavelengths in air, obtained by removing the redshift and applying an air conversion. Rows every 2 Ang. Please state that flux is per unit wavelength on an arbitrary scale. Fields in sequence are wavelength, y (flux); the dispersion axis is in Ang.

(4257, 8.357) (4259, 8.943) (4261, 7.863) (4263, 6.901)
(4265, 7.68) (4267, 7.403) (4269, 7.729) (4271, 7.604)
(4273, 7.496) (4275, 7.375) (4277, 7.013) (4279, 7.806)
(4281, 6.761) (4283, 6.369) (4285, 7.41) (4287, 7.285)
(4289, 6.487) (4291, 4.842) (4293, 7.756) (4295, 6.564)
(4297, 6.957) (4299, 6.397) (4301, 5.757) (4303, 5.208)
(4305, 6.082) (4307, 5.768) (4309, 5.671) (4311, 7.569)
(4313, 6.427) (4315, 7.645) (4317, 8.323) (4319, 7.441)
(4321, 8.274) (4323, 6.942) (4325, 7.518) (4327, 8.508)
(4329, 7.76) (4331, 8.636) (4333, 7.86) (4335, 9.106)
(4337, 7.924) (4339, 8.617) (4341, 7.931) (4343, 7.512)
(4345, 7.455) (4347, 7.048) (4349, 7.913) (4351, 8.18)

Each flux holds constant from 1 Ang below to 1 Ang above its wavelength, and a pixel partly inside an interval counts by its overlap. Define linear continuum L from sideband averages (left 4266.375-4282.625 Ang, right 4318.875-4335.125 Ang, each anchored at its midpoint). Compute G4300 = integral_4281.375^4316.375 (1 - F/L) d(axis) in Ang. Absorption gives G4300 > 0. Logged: 5.2 Ang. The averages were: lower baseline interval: 7.36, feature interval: 6.51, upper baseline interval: 7.98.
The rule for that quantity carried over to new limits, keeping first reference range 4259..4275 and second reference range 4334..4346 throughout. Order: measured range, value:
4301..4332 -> 3.1 Ang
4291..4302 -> 1.8 Ang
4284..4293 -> 1.3 Ang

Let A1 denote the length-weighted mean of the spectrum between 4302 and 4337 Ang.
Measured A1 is 7.35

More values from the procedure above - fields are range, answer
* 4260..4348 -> 7.24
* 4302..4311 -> 5.89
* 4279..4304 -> 6.54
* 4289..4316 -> 6.36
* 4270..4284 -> 7.2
